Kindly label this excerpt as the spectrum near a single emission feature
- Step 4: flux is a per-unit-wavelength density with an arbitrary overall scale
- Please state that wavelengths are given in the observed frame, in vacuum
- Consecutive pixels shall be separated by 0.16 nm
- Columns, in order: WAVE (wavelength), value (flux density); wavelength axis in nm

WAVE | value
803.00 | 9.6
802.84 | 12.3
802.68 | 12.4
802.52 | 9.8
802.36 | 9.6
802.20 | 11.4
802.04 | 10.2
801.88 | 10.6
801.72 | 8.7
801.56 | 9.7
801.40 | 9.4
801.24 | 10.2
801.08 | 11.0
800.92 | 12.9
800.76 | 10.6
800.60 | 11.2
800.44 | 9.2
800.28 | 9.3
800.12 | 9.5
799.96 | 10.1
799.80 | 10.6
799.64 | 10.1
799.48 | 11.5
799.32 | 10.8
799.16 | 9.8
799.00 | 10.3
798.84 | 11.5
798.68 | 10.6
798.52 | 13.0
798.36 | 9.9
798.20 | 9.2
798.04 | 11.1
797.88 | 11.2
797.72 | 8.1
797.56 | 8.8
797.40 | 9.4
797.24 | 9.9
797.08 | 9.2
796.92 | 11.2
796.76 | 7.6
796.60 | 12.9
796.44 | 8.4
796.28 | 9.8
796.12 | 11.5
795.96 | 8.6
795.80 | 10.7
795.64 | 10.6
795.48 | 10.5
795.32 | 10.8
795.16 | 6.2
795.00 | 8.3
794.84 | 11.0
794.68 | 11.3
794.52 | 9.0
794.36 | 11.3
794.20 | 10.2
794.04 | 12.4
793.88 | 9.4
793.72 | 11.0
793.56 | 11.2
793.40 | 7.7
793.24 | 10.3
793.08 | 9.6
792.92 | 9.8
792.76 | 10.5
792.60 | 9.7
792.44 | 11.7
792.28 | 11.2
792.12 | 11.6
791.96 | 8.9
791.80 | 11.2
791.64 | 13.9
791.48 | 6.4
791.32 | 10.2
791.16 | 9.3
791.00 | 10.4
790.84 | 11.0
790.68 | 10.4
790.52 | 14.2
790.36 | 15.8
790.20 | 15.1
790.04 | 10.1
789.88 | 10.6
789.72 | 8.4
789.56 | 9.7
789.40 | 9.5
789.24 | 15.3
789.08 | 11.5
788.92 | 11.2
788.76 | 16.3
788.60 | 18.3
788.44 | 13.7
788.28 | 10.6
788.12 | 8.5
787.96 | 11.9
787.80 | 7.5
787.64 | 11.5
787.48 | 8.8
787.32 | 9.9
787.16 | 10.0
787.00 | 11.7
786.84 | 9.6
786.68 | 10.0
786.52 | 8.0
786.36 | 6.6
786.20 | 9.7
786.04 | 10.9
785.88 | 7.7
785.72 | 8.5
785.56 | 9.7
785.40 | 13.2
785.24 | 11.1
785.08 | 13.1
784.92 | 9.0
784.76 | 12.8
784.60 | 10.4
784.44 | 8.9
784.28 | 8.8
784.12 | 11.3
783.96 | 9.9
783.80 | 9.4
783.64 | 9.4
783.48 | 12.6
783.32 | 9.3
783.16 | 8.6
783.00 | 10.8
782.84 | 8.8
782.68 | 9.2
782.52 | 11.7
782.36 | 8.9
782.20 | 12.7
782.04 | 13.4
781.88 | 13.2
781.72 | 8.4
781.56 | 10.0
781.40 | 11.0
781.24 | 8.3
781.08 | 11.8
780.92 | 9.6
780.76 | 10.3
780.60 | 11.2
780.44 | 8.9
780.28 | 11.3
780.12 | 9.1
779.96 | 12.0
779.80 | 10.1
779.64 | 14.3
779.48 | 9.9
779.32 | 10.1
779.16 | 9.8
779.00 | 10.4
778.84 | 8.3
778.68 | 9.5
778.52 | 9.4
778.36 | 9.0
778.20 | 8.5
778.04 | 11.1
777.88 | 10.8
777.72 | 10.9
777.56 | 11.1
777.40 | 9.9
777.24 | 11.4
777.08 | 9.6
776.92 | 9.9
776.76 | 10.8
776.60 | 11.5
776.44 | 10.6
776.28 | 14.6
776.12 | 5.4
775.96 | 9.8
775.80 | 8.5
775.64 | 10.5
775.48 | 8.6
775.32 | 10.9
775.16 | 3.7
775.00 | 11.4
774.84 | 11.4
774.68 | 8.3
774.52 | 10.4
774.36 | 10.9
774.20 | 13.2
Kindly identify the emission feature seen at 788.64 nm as [S II]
